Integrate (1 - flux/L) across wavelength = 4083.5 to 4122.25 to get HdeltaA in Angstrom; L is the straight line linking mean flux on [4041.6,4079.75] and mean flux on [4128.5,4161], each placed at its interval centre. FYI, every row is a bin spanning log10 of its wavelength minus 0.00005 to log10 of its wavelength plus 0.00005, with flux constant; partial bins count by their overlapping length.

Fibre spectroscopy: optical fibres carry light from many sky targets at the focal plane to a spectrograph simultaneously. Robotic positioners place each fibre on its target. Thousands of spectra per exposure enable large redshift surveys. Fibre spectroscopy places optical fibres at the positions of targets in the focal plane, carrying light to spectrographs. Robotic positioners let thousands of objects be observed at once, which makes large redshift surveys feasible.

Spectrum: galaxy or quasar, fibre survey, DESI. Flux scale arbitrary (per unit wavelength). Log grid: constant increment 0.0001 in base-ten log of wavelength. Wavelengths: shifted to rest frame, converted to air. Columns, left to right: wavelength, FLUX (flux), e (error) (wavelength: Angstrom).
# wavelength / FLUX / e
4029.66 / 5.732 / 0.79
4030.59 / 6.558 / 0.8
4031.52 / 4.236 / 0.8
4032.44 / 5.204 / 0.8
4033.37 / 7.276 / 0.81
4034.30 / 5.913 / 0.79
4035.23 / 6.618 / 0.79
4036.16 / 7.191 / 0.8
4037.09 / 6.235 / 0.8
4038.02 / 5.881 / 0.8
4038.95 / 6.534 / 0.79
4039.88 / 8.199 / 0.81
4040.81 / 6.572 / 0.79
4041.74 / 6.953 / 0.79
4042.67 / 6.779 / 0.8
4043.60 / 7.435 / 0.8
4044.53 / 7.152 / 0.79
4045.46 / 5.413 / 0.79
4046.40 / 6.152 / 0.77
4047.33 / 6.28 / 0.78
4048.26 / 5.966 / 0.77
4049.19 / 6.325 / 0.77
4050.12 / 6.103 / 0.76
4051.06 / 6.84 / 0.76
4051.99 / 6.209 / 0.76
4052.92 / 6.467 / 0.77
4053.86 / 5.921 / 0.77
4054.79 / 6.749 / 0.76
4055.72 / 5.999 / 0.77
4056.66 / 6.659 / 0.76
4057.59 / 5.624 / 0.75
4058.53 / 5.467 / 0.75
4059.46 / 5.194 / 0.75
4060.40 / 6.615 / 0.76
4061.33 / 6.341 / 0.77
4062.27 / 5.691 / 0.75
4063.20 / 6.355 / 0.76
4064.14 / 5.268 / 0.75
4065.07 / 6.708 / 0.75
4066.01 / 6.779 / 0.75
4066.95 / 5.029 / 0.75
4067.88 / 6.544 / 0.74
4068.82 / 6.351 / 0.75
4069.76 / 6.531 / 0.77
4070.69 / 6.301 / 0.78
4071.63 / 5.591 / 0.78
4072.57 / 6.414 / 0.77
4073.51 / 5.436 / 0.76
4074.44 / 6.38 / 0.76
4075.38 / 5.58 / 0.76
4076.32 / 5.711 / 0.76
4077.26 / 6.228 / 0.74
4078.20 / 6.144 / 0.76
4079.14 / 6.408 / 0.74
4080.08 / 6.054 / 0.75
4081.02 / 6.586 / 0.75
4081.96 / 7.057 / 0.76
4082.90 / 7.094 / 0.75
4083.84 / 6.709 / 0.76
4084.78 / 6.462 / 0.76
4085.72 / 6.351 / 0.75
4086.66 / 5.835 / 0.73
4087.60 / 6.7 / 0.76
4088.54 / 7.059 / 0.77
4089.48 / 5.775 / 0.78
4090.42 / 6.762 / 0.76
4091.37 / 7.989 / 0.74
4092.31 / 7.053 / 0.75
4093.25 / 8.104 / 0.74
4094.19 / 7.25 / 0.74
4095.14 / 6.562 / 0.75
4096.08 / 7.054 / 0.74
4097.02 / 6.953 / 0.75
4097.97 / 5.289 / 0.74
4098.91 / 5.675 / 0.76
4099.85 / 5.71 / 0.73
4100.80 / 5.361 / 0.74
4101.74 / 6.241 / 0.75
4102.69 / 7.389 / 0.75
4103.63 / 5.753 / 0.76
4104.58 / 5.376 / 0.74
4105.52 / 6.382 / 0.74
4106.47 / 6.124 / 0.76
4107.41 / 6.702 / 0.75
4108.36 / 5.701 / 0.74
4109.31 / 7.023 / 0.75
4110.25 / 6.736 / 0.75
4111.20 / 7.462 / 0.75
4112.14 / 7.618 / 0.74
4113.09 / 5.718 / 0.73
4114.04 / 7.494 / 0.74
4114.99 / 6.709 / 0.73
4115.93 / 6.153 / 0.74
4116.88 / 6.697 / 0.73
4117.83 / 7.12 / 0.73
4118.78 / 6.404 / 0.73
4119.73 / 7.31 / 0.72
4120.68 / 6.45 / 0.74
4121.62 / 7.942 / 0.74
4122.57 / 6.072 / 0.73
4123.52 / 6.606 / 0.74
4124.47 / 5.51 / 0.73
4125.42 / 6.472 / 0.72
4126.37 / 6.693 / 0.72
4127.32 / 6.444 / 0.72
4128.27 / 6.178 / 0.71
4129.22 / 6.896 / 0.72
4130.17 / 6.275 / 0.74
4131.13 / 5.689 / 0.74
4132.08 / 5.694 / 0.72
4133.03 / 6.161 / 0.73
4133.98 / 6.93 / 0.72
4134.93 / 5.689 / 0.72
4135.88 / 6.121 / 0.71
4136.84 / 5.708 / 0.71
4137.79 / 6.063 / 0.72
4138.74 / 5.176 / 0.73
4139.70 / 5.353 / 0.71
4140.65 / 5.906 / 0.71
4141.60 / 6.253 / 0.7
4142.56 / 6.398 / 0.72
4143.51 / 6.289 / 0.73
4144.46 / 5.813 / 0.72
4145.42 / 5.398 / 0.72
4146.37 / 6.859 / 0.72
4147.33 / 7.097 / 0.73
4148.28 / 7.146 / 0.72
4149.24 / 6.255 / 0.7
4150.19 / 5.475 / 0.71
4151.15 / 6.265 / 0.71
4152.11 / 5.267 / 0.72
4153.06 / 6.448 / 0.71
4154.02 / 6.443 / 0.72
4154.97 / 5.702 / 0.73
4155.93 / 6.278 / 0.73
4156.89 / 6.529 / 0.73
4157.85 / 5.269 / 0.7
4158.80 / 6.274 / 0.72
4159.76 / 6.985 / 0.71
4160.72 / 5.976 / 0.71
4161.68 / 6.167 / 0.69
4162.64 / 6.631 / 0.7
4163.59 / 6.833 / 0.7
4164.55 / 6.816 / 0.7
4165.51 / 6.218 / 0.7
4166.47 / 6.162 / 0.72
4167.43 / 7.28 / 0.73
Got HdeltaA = -2.87 Angstrom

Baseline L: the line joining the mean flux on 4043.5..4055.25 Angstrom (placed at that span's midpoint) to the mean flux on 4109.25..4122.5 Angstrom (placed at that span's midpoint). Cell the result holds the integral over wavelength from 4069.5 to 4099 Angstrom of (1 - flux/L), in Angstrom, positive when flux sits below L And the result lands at 0.7 Angstrom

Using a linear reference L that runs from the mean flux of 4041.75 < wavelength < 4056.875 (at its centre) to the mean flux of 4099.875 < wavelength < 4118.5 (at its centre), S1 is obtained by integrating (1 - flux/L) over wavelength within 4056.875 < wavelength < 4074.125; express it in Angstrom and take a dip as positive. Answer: 1.1 Angstrom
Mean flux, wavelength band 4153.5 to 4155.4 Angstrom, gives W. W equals 6.1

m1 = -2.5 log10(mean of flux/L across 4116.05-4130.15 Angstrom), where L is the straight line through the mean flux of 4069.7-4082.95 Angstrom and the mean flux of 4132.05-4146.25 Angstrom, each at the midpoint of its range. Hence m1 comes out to -0.100 mag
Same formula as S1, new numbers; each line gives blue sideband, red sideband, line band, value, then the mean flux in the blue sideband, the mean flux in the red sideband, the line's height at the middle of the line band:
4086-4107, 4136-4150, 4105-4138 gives -1.1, 6.47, 6.11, 6.28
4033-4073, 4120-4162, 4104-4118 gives -0.8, 6.34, 6.2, 6.25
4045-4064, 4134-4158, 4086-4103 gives -1.4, 6.1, 6.07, 6.09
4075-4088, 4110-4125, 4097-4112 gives 0.8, 6.35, 6.75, 6.61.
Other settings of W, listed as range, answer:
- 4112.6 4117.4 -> 6.56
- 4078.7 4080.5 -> 6.23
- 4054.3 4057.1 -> 6.46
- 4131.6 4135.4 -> 6.13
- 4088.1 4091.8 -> 6.87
